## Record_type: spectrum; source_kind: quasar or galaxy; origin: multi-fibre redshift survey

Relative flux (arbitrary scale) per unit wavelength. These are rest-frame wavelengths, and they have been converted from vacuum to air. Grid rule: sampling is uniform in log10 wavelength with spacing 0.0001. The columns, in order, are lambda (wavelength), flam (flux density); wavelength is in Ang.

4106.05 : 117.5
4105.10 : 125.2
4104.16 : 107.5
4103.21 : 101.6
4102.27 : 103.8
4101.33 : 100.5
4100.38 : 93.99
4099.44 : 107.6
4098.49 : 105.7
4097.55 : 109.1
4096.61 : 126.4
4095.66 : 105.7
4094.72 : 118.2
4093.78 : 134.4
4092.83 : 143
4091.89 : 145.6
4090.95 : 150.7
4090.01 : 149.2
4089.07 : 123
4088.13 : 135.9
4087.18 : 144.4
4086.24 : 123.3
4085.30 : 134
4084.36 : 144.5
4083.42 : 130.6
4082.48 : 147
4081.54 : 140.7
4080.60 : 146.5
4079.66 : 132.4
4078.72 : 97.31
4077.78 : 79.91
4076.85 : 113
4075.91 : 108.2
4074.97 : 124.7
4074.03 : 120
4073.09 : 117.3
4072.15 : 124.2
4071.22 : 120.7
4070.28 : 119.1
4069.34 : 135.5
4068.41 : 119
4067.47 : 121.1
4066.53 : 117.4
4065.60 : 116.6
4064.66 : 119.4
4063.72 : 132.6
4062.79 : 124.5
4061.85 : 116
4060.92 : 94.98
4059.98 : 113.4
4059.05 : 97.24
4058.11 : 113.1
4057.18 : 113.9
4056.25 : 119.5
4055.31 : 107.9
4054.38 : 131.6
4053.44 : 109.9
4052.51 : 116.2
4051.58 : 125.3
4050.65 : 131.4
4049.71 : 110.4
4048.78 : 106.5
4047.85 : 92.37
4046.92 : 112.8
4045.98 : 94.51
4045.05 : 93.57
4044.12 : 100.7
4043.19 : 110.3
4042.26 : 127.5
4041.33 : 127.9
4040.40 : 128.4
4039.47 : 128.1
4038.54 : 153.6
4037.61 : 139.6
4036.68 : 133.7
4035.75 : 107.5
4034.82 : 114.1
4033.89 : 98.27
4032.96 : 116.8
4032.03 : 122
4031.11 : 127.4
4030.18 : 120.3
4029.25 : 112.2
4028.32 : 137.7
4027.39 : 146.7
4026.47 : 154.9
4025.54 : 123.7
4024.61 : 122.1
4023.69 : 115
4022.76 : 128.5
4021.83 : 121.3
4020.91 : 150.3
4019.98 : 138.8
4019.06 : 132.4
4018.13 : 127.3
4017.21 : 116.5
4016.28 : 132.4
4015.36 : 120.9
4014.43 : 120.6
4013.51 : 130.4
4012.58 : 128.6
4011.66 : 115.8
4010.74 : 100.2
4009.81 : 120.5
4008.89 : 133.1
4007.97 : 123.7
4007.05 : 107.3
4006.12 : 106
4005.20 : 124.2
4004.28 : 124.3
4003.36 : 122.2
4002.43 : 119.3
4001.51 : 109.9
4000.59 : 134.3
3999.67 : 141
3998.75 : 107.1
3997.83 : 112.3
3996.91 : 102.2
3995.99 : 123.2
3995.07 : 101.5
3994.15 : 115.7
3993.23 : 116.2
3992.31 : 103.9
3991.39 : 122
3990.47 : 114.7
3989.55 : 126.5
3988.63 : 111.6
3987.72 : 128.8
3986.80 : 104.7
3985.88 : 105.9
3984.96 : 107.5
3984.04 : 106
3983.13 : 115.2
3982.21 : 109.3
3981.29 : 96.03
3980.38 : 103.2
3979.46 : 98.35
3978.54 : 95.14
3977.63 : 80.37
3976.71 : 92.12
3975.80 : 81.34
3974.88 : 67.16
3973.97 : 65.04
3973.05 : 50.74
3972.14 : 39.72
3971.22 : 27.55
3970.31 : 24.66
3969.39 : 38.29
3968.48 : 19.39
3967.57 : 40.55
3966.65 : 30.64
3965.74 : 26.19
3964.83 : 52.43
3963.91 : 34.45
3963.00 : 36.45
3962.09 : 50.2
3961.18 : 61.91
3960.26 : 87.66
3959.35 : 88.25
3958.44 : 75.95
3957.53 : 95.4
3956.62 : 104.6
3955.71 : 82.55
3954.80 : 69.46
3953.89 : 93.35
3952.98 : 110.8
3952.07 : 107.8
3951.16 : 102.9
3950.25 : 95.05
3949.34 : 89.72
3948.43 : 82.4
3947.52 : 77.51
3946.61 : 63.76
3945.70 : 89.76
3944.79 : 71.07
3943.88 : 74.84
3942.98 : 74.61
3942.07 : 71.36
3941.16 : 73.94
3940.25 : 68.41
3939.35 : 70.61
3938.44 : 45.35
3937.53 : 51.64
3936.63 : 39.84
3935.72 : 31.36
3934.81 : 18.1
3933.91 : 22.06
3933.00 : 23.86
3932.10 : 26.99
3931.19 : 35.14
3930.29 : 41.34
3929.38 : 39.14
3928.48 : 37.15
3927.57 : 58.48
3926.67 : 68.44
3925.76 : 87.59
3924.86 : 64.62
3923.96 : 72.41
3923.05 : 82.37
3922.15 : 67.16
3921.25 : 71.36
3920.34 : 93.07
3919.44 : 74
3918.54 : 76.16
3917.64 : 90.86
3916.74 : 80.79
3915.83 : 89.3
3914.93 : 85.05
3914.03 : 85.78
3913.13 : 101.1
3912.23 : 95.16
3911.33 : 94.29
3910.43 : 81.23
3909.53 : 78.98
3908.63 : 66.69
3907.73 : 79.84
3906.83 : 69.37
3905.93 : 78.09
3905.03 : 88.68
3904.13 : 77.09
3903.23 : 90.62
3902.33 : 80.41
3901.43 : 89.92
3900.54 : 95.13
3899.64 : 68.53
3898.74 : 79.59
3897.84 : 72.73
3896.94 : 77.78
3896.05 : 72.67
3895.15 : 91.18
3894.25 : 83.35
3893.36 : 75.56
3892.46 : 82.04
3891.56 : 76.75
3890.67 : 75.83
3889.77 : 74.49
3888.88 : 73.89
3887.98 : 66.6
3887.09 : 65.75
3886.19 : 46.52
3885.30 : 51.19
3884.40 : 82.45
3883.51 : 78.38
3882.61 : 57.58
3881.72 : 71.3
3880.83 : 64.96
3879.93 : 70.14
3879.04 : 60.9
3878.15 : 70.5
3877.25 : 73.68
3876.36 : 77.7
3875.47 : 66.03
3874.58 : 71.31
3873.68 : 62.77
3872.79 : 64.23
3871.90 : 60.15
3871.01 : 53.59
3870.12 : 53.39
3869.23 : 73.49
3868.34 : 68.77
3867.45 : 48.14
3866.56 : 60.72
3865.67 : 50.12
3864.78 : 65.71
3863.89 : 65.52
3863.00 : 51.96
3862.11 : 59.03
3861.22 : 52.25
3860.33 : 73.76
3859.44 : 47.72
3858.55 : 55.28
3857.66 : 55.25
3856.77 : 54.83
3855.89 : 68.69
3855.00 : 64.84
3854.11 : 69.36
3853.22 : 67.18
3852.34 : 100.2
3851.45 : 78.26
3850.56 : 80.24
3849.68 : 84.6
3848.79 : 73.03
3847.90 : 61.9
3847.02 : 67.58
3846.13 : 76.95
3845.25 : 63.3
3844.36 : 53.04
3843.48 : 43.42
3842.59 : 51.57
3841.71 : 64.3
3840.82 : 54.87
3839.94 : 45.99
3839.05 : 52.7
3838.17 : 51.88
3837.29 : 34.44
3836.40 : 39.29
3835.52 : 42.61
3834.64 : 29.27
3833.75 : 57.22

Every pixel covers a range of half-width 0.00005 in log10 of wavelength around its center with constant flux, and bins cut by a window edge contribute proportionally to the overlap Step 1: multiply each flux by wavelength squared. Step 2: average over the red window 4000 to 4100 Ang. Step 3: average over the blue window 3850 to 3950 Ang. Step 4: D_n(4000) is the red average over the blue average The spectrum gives 1.92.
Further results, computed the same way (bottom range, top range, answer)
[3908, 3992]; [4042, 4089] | 1.71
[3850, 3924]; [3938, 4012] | 1.28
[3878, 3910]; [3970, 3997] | 1.33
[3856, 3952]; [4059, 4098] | 1.97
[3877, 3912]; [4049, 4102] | 1.76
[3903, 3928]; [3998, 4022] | 1.61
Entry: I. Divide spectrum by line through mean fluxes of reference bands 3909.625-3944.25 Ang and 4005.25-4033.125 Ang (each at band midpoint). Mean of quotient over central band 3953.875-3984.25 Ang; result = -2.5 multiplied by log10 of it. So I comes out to 0.33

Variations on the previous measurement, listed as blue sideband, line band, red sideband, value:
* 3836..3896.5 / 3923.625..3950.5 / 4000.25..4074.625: 0.45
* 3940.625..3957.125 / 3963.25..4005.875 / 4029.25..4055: 0.10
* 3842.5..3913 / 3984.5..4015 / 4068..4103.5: -0.16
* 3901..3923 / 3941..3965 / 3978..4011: 0.24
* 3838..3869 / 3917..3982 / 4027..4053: 0.36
